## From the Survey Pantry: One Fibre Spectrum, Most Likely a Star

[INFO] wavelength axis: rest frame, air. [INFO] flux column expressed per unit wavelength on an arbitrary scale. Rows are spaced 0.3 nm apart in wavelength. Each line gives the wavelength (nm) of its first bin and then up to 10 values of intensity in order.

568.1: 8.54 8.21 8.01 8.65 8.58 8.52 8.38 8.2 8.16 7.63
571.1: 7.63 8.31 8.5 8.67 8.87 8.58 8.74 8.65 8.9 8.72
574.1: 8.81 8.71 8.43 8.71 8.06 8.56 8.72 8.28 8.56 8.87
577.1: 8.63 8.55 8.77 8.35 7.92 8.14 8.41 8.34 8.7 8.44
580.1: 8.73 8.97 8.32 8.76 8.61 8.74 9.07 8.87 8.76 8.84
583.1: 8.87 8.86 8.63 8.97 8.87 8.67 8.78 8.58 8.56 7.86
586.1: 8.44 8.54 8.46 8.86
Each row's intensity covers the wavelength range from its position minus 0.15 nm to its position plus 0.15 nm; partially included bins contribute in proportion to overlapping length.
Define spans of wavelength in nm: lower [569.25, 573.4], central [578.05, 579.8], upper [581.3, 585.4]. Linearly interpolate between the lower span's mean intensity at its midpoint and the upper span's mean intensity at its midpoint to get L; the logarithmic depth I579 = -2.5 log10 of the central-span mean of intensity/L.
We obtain 0.04 mag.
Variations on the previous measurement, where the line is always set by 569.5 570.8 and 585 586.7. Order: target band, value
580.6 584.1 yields -0.052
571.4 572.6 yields -0.048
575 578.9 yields -0.020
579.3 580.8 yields -0.037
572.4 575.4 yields -0.048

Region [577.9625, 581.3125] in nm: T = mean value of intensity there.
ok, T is 8.47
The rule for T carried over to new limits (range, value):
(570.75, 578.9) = 8.5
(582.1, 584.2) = 8.83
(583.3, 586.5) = 8.61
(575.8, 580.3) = 8.5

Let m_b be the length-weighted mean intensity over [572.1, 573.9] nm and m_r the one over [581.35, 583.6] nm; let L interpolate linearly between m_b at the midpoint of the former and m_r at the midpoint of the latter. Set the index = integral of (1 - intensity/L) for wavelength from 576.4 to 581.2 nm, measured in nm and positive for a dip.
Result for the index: 0.150 nm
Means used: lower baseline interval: 8.74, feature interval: 8.53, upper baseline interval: 8.84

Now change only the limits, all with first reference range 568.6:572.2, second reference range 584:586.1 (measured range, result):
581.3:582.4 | -0.04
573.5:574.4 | -0.05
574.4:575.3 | -0.01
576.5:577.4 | -0.03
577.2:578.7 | 0.01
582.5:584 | -0.05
